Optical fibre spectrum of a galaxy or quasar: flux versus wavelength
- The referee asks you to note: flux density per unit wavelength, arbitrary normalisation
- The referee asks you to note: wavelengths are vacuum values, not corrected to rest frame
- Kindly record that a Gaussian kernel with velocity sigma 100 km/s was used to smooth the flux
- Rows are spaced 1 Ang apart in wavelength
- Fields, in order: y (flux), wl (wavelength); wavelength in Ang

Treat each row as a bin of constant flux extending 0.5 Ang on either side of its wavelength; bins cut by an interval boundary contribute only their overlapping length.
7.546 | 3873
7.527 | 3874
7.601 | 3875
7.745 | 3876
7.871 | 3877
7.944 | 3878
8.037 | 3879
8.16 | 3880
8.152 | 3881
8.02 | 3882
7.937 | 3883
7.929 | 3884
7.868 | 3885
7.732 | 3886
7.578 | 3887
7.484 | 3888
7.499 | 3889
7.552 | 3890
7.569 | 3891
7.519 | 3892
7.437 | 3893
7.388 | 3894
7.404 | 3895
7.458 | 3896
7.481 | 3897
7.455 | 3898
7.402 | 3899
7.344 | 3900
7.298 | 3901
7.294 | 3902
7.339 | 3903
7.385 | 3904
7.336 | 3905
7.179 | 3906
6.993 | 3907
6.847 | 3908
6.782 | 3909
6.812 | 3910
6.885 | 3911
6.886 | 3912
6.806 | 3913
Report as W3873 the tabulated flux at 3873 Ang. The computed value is 7.546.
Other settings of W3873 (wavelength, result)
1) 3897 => 7.481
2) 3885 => 7.868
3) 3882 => 8.02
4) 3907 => 6.993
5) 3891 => 7.569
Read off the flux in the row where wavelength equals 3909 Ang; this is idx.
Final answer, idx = 6.782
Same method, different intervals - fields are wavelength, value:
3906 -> 7.179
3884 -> 7.929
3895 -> 7.404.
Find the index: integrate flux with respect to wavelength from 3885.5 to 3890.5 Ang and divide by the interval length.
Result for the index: 7.57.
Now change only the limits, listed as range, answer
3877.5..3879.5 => 7.99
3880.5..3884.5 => 8.01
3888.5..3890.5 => 7.53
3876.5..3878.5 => 7.91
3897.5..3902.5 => 7.36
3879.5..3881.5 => 8.16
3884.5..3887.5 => 7.73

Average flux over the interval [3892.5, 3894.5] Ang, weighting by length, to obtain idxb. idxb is 7.41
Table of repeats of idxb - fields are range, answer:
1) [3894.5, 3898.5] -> 7.45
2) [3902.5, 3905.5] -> 7.35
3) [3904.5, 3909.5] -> 7.03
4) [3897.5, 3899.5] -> 7.43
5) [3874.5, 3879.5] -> 7.84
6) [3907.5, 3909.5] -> 6.81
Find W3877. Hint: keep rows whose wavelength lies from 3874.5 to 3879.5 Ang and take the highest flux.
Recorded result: 8.037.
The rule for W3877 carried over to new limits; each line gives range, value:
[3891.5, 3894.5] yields 7.519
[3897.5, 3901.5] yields 7.455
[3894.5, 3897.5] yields 7.481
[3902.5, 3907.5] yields 7.385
